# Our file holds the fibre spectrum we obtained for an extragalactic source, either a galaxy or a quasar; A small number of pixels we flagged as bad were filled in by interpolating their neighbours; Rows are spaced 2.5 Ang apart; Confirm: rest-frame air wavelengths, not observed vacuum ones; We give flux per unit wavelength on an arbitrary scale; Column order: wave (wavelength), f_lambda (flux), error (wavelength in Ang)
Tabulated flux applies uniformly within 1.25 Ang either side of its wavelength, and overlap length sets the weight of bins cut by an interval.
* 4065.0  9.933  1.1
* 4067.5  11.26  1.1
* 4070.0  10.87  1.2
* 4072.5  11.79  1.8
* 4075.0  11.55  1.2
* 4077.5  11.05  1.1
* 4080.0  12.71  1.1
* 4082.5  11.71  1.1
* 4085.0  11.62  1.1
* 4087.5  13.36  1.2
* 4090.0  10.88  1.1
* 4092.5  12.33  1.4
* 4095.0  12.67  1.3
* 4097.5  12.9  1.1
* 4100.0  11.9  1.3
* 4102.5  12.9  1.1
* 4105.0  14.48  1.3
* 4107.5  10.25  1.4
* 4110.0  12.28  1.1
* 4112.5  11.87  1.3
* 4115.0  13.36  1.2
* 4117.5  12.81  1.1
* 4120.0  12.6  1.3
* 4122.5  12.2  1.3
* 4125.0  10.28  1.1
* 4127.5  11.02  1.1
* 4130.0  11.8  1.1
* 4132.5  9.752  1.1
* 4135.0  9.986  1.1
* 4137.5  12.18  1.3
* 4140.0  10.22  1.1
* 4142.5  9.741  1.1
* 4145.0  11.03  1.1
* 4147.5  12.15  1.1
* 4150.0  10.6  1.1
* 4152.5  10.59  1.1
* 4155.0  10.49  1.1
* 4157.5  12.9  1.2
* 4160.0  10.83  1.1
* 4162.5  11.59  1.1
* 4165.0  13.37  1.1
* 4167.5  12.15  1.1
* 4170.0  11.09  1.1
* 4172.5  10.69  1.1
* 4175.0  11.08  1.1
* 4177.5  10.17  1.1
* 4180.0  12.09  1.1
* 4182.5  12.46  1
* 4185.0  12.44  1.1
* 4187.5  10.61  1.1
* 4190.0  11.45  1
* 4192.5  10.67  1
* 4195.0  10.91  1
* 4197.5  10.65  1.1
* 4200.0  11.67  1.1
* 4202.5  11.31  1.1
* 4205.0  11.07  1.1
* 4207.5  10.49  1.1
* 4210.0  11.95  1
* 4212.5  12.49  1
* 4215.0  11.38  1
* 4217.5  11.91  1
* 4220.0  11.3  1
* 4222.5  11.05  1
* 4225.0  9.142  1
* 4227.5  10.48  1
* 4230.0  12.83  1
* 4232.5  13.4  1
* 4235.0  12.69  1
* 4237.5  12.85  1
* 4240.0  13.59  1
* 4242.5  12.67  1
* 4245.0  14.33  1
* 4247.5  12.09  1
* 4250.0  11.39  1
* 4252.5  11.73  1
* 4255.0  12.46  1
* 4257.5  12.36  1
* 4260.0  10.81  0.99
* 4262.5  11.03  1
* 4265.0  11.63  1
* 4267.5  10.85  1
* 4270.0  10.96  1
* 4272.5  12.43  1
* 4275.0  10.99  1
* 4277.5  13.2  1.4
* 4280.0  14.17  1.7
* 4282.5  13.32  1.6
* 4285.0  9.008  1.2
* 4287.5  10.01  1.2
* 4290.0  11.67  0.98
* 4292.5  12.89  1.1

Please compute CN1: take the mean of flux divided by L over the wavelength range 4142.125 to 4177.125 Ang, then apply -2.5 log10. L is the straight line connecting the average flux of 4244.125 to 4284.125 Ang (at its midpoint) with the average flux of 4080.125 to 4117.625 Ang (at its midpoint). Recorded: 0.09 mag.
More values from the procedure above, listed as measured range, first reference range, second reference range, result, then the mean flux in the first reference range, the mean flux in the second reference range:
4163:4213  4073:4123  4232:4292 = 0.07 mag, 12.3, 12.1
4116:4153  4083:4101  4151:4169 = 0.07 mag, 12.2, 11.7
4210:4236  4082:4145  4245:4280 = 0.02 mag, 11.8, 11.9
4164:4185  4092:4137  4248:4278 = 0.02 mag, 12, 11.6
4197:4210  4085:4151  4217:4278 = 0.07 mag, 11.8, 11.9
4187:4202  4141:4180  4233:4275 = 0.05 mag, 11.3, 12.1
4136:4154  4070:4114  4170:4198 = 0.07 mag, 12.1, 11.2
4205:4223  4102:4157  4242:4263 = 0.04 mag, 11.5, 12.1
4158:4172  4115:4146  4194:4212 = -0.06 mag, 11.2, 11.2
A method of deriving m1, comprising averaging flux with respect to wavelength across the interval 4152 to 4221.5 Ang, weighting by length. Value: 11.4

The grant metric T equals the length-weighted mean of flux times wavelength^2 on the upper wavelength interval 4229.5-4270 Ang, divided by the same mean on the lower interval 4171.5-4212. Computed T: 1.12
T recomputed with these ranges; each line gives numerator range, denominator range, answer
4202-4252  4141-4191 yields 1.08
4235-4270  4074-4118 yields 1.07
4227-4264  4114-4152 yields 1.15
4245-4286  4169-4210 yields 1.10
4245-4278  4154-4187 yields 1.06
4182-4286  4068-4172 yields 1.06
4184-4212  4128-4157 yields 1.06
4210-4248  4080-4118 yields 1.05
